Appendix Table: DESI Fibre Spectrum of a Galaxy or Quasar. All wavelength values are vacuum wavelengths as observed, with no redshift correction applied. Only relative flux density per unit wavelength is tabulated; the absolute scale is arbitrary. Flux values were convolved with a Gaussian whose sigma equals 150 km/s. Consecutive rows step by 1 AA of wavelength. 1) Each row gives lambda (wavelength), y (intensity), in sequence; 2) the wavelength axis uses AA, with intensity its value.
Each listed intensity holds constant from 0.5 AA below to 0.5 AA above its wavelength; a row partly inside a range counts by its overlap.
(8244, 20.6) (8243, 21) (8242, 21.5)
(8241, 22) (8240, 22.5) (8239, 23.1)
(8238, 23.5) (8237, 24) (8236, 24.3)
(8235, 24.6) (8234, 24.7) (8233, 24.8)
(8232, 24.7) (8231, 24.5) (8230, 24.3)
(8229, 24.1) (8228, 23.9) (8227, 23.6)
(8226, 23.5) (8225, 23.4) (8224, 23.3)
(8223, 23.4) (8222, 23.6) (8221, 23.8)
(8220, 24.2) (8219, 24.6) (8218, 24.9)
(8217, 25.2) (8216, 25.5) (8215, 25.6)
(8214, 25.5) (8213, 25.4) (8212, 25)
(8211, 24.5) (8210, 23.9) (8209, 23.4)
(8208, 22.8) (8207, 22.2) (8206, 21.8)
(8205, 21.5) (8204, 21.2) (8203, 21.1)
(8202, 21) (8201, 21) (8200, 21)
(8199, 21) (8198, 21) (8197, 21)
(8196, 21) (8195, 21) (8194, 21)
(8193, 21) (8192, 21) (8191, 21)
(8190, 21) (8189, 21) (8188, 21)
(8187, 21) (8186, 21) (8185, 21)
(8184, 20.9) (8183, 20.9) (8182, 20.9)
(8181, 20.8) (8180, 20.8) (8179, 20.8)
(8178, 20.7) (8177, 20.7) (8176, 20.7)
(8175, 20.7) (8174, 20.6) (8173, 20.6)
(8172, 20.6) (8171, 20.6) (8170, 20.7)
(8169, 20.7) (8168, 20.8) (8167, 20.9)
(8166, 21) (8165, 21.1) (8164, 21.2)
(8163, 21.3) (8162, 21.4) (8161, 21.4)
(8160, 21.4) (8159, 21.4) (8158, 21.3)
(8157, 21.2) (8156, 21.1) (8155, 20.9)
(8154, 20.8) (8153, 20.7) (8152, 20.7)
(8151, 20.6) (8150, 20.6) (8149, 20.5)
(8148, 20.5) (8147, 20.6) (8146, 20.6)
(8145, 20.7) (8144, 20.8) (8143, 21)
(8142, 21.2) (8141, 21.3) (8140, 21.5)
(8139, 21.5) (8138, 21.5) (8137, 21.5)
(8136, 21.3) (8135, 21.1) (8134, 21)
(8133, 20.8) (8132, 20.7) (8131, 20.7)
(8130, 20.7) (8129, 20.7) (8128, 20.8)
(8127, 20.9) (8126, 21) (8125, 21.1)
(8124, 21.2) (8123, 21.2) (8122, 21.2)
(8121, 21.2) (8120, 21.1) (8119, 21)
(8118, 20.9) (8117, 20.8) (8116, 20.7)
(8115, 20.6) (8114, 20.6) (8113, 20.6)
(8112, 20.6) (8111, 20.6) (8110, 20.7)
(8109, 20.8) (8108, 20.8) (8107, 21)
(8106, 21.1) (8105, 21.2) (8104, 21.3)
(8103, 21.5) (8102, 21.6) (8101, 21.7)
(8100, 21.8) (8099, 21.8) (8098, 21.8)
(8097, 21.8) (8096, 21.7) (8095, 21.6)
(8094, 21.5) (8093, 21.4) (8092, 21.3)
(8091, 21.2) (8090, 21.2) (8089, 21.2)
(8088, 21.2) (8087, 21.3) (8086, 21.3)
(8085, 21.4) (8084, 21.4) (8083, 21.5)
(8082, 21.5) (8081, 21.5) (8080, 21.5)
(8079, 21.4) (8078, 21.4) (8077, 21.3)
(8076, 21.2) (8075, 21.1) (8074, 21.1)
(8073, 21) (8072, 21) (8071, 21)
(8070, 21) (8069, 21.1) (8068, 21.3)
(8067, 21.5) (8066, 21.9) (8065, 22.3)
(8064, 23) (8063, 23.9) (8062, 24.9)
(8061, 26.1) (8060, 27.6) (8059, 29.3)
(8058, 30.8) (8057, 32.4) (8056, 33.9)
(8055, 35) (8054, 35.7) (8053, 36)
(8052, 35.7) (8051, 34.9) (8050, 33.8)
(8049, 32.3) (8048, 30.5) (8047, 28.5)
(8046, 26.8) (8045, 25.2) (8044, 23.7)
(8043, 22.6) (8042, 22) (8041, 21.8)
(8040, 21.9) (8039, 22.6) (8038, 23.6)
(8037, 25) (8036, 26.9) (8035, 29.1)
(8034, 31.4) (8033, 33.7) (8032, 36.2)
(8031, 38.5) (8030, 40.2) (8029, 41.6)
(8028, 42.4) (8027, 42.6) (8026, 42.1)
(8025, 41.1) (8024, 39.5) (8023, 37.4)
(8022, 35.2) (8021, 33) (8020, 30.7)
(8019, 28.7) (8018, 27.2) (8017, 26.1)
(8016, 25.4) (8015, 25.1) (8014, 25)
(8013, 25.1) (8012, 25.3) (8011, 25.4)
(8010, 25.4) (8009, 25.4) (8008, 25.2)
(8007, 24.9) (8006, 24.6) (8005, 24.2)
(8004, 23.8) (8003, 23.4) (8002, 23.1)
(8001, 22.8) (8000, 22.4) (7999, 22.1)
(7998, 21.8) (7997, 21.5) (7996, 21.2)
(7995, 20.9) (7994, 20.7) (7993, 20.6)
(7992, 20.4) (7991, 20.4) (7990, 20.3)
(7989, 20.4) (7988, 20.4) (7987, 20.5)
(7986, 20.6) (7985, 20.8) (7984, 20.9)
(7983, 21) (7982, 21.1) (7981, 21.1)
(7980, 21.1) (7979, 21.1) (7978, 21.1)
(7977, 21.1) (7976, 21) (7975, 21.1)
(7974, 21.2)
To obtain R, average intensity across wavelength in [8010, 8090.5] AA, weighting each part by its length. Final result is 27.5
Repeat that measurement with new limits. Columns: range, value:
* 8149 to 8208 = 21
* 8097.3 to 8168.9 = 21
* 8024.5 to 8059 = 31.7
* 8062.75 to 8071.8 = 21.8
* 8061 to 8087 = 21.7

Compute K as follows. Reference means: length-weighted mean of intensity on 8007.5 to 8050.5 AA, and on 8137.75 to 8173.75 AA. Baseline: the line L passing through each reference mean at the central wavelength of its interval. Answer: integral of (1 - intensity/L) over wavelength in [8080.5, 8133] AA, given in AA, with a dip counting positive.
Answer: 7.0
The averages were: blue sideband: 30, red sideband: 21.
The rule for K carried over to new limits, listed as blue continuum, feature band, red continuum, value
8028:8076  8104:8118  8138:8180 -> 1.9 AA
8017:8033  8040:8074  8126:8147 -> 5.8 AA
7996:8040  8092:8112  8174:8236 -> 3.7 AA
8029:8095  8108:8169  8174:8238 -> 7.8 AA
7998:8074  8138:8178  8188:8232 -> 5.8 AA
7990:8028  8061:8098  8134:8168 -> 3.6 AA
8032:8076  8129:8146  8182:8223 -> 2.2 AA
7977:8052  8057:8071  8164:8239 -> 0.6 AA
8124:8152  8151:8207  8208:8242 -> 3.6 AA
